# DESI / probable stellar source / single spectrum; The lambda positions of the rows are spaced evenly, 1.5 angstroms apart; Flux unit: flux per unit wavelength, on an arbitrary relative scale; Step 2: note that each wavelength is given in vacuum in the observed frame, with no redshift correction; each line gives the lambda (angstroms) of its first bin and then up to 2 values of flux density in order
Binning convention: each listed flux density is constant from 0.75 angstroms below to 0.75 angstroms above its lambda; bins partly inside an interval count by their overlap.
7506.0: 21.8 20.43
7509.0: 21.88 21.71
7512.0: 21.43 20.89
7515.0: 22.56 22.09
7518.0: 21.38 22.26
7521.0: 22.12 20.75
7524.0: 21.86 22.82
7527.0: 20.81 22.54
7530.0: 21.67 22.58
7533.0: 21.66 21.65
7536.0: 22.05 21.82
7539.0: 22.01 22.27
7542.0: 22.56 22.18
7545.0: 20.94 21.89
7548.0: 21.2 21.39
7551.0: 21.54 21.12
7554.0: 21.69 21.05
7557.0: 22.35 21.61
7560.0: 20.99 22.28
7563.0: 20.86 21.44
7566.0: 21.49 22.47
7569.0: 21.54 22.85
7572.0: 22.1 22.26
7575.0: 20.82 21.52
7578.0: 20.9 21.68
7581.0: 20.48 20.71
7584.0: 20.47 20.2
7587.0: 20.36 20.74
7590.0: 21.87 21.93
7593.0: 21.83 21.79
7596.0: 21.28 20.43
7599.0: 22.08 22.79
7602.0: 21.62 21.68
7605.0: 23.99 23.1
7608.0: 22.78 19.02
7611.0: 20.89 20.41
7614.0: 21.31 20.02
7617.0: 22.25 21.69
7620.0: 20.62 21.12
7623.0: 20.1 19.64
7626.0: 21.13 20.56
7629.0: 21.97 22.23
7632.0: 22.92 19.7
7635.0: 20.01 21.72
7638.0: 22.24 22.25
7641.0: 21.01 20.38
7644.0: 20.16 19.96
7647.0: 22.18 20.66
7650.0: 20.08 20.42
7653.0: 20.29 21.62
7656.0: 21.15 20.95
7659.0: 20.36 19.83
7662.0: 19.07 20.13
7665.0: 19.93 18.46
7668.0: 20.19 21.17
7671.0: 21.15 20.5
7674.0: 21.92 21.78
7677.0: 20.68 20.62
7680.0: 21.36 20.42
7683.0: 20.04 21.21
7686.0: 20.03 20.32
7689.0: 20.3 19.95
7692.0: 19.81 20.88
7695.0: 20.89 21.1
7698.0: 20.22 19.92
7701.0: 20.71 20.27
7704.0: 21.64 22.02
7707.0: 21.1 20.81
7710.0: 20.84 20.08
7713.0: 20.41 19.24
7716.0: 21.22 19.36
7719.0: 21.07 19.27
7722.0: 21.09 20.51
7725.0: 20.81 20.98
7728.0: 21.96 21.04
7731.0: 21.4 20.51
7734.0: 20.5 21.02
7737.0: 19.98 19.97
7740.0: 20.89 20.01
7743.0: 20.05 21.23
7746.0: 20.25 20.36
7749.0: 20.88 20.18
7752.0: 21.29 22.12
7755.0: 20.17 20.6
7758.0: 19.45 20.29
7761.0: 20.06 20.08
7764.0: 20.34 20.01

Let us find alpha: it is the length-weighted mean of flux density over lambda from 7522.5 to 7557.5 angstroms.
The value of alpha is 21.8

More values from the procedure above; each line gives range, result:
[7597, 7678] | 21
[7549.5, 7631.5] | 21.4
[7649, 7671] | 20.3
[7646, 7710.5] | 20.6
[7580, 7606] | 21.4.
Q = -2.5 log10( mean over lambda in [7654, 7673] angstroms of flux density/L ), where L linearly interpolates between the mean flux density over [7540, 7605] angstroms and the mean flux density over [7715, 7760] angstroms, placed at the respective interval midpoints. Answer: 0.04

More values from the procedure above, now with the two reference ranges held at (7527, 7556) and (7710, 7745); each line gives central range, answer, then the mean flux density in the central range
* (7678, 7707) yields 0.008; 20.6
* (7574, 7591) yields 0.029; 20.9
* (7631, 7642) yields -0.013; 21.4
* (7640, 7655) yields 0.020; 20.7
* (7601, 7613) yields -0.020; 21.7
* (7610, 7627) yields 0.024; 20.8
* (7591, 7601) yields -0.015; 21.7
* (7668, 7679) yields -0.009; 21.1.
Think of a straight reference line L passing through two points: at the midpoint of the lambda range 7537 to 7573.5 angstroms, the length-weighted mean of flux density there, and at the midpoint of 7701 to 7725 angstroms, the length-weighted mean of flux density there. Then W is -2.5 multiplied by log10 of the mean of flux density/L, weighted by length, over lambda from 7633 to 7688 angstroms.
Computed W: 0.017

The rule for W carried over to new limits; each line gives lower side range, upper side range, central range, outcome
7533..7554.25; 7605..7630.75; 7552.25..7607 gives -0.006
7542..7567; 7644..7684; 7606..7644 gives -0.011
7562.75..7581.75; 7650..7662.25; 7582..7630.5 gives -0.007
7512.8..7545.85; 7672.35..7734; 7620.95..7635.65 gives 0.014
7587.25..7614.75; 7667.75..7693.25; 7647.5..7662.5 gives 0.026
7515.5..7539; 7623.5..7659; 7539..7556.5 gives 0.004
